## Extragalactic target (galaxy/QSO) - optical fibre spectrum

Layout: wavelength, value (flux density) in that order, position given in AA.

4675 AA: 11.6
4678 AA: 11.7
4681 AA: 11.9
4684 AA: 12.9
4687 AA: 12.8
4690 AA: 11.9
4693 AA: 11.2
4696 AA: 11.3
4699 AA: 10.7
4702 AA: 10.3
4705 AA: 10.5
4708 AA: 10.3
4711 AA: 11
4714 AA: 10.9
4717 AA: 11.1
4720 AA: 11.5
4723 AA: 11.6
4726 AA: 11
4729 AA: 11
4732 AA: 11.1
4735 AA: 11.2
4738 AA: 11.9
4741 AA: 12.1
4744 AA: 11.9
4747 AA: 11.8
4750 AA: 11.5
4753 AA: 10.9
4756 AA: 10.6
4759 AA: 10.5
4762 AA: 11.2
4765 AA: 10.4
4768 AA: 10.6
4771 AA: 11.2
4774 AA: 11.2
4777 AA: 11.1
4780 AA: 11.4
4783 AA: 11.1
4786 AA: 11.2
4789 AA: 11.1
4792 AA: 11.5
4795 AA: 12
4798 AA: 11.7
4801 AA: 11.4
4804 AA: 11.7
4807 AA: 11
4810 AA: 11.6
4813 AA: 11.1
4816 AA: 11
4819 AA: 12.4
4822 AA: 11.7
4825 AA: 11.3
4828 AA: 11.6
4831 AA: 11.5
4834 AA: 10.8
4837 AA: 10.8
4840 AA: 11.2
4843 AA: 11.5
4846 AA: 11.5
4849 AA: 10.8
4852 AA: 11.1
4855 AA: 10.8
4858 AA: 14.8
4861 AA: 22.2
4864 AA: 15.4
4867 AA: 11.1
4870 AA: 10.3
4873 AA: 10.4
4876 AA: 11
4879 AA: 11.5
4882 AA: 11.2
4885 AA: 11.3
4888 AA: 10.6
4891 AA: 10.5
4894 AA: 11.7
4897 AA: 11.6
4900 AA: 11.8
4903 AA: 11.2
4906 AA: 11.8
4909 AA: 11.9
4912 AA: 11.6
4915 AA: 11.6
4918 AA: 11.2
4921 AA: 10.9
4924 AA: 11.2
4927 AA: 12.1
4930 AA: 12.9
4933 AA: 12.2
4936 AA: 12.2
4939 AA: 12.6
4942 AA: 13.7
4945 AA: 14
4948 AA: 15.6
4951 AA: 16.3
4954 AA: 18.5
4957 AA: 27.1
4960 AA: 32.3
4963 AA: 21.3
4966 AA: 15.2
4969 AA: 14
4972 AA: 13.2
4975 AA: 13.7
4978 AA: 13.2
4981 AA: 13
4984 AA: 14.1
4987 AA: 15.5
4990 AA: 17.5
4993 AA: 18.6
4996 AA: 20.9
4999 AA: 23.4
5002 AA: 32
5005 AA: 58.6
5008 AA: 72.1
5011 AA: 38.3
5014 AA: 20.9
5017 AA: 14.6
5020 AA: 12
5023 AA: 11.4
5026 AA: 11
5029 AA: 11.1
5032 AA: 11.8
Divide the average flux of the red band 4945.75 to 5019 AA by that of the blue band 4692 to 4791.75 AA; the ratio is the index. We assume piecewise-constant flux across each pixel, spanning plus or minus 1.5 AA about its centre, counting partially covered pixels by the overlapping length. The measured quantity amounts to 2.1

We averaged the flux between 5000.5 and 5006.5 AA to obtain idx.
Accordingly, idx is 45.3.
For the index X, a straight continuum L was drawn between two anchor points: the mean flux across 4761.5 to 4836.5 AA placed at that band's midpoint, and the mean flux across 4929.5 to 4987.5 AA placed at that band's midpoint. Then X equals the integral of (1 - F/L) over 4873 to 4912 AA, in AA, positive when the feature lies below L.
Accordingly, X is 7.7 AA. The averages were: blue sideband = 11.3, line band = 11.3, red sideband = 16.1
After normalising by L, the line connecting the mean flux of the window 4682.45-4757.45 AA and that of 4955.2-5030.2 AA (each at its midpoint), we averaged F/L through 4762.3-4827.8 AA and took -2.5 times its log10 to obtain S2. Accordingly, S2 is 0.25 mag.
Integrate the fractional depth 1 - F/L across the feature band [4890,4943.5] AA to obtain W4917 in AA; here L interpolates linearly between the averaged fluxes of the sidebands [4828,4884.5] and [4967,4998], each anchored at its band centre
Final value 7.4 AA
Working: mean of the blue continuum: 12.1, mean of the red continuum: 15.5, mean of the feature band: 11.8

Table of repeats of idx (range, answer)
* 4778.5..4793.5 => 11.3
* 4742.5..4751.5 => 11.7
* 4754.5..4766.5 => 10.7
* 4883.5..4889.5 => 11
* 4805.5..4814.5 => 11.2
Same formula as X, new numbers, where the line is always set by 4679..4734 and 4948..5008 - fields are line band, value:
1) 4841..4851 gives 3.32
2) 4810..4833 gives 6.32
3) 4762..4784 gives 4.61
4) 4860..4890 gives 9.42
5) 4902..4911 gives 3.55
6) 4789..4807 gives 4.06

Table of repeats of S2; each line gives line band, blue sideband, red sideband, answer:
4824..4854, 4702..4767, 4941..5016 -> 0.398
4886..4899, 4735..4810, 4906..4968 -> 0.256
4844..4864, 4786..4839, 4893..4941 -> -0.177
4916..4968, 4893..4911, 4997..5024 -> 0.221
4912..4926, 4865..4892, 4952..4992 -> 0.219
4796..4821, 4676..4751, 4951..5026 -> 0.308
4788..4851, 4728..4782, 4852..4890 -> 0.047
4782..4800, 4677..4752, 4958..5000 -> 0.155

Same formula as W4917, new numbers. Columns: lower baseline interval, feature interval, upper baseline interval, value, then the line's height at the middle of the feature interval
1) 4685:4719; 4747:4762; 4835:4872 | 0.80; 11.6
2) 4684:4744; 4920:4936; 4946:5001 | 4.70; 16.9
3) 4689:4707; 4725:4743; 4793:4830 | -0.45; 11.1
